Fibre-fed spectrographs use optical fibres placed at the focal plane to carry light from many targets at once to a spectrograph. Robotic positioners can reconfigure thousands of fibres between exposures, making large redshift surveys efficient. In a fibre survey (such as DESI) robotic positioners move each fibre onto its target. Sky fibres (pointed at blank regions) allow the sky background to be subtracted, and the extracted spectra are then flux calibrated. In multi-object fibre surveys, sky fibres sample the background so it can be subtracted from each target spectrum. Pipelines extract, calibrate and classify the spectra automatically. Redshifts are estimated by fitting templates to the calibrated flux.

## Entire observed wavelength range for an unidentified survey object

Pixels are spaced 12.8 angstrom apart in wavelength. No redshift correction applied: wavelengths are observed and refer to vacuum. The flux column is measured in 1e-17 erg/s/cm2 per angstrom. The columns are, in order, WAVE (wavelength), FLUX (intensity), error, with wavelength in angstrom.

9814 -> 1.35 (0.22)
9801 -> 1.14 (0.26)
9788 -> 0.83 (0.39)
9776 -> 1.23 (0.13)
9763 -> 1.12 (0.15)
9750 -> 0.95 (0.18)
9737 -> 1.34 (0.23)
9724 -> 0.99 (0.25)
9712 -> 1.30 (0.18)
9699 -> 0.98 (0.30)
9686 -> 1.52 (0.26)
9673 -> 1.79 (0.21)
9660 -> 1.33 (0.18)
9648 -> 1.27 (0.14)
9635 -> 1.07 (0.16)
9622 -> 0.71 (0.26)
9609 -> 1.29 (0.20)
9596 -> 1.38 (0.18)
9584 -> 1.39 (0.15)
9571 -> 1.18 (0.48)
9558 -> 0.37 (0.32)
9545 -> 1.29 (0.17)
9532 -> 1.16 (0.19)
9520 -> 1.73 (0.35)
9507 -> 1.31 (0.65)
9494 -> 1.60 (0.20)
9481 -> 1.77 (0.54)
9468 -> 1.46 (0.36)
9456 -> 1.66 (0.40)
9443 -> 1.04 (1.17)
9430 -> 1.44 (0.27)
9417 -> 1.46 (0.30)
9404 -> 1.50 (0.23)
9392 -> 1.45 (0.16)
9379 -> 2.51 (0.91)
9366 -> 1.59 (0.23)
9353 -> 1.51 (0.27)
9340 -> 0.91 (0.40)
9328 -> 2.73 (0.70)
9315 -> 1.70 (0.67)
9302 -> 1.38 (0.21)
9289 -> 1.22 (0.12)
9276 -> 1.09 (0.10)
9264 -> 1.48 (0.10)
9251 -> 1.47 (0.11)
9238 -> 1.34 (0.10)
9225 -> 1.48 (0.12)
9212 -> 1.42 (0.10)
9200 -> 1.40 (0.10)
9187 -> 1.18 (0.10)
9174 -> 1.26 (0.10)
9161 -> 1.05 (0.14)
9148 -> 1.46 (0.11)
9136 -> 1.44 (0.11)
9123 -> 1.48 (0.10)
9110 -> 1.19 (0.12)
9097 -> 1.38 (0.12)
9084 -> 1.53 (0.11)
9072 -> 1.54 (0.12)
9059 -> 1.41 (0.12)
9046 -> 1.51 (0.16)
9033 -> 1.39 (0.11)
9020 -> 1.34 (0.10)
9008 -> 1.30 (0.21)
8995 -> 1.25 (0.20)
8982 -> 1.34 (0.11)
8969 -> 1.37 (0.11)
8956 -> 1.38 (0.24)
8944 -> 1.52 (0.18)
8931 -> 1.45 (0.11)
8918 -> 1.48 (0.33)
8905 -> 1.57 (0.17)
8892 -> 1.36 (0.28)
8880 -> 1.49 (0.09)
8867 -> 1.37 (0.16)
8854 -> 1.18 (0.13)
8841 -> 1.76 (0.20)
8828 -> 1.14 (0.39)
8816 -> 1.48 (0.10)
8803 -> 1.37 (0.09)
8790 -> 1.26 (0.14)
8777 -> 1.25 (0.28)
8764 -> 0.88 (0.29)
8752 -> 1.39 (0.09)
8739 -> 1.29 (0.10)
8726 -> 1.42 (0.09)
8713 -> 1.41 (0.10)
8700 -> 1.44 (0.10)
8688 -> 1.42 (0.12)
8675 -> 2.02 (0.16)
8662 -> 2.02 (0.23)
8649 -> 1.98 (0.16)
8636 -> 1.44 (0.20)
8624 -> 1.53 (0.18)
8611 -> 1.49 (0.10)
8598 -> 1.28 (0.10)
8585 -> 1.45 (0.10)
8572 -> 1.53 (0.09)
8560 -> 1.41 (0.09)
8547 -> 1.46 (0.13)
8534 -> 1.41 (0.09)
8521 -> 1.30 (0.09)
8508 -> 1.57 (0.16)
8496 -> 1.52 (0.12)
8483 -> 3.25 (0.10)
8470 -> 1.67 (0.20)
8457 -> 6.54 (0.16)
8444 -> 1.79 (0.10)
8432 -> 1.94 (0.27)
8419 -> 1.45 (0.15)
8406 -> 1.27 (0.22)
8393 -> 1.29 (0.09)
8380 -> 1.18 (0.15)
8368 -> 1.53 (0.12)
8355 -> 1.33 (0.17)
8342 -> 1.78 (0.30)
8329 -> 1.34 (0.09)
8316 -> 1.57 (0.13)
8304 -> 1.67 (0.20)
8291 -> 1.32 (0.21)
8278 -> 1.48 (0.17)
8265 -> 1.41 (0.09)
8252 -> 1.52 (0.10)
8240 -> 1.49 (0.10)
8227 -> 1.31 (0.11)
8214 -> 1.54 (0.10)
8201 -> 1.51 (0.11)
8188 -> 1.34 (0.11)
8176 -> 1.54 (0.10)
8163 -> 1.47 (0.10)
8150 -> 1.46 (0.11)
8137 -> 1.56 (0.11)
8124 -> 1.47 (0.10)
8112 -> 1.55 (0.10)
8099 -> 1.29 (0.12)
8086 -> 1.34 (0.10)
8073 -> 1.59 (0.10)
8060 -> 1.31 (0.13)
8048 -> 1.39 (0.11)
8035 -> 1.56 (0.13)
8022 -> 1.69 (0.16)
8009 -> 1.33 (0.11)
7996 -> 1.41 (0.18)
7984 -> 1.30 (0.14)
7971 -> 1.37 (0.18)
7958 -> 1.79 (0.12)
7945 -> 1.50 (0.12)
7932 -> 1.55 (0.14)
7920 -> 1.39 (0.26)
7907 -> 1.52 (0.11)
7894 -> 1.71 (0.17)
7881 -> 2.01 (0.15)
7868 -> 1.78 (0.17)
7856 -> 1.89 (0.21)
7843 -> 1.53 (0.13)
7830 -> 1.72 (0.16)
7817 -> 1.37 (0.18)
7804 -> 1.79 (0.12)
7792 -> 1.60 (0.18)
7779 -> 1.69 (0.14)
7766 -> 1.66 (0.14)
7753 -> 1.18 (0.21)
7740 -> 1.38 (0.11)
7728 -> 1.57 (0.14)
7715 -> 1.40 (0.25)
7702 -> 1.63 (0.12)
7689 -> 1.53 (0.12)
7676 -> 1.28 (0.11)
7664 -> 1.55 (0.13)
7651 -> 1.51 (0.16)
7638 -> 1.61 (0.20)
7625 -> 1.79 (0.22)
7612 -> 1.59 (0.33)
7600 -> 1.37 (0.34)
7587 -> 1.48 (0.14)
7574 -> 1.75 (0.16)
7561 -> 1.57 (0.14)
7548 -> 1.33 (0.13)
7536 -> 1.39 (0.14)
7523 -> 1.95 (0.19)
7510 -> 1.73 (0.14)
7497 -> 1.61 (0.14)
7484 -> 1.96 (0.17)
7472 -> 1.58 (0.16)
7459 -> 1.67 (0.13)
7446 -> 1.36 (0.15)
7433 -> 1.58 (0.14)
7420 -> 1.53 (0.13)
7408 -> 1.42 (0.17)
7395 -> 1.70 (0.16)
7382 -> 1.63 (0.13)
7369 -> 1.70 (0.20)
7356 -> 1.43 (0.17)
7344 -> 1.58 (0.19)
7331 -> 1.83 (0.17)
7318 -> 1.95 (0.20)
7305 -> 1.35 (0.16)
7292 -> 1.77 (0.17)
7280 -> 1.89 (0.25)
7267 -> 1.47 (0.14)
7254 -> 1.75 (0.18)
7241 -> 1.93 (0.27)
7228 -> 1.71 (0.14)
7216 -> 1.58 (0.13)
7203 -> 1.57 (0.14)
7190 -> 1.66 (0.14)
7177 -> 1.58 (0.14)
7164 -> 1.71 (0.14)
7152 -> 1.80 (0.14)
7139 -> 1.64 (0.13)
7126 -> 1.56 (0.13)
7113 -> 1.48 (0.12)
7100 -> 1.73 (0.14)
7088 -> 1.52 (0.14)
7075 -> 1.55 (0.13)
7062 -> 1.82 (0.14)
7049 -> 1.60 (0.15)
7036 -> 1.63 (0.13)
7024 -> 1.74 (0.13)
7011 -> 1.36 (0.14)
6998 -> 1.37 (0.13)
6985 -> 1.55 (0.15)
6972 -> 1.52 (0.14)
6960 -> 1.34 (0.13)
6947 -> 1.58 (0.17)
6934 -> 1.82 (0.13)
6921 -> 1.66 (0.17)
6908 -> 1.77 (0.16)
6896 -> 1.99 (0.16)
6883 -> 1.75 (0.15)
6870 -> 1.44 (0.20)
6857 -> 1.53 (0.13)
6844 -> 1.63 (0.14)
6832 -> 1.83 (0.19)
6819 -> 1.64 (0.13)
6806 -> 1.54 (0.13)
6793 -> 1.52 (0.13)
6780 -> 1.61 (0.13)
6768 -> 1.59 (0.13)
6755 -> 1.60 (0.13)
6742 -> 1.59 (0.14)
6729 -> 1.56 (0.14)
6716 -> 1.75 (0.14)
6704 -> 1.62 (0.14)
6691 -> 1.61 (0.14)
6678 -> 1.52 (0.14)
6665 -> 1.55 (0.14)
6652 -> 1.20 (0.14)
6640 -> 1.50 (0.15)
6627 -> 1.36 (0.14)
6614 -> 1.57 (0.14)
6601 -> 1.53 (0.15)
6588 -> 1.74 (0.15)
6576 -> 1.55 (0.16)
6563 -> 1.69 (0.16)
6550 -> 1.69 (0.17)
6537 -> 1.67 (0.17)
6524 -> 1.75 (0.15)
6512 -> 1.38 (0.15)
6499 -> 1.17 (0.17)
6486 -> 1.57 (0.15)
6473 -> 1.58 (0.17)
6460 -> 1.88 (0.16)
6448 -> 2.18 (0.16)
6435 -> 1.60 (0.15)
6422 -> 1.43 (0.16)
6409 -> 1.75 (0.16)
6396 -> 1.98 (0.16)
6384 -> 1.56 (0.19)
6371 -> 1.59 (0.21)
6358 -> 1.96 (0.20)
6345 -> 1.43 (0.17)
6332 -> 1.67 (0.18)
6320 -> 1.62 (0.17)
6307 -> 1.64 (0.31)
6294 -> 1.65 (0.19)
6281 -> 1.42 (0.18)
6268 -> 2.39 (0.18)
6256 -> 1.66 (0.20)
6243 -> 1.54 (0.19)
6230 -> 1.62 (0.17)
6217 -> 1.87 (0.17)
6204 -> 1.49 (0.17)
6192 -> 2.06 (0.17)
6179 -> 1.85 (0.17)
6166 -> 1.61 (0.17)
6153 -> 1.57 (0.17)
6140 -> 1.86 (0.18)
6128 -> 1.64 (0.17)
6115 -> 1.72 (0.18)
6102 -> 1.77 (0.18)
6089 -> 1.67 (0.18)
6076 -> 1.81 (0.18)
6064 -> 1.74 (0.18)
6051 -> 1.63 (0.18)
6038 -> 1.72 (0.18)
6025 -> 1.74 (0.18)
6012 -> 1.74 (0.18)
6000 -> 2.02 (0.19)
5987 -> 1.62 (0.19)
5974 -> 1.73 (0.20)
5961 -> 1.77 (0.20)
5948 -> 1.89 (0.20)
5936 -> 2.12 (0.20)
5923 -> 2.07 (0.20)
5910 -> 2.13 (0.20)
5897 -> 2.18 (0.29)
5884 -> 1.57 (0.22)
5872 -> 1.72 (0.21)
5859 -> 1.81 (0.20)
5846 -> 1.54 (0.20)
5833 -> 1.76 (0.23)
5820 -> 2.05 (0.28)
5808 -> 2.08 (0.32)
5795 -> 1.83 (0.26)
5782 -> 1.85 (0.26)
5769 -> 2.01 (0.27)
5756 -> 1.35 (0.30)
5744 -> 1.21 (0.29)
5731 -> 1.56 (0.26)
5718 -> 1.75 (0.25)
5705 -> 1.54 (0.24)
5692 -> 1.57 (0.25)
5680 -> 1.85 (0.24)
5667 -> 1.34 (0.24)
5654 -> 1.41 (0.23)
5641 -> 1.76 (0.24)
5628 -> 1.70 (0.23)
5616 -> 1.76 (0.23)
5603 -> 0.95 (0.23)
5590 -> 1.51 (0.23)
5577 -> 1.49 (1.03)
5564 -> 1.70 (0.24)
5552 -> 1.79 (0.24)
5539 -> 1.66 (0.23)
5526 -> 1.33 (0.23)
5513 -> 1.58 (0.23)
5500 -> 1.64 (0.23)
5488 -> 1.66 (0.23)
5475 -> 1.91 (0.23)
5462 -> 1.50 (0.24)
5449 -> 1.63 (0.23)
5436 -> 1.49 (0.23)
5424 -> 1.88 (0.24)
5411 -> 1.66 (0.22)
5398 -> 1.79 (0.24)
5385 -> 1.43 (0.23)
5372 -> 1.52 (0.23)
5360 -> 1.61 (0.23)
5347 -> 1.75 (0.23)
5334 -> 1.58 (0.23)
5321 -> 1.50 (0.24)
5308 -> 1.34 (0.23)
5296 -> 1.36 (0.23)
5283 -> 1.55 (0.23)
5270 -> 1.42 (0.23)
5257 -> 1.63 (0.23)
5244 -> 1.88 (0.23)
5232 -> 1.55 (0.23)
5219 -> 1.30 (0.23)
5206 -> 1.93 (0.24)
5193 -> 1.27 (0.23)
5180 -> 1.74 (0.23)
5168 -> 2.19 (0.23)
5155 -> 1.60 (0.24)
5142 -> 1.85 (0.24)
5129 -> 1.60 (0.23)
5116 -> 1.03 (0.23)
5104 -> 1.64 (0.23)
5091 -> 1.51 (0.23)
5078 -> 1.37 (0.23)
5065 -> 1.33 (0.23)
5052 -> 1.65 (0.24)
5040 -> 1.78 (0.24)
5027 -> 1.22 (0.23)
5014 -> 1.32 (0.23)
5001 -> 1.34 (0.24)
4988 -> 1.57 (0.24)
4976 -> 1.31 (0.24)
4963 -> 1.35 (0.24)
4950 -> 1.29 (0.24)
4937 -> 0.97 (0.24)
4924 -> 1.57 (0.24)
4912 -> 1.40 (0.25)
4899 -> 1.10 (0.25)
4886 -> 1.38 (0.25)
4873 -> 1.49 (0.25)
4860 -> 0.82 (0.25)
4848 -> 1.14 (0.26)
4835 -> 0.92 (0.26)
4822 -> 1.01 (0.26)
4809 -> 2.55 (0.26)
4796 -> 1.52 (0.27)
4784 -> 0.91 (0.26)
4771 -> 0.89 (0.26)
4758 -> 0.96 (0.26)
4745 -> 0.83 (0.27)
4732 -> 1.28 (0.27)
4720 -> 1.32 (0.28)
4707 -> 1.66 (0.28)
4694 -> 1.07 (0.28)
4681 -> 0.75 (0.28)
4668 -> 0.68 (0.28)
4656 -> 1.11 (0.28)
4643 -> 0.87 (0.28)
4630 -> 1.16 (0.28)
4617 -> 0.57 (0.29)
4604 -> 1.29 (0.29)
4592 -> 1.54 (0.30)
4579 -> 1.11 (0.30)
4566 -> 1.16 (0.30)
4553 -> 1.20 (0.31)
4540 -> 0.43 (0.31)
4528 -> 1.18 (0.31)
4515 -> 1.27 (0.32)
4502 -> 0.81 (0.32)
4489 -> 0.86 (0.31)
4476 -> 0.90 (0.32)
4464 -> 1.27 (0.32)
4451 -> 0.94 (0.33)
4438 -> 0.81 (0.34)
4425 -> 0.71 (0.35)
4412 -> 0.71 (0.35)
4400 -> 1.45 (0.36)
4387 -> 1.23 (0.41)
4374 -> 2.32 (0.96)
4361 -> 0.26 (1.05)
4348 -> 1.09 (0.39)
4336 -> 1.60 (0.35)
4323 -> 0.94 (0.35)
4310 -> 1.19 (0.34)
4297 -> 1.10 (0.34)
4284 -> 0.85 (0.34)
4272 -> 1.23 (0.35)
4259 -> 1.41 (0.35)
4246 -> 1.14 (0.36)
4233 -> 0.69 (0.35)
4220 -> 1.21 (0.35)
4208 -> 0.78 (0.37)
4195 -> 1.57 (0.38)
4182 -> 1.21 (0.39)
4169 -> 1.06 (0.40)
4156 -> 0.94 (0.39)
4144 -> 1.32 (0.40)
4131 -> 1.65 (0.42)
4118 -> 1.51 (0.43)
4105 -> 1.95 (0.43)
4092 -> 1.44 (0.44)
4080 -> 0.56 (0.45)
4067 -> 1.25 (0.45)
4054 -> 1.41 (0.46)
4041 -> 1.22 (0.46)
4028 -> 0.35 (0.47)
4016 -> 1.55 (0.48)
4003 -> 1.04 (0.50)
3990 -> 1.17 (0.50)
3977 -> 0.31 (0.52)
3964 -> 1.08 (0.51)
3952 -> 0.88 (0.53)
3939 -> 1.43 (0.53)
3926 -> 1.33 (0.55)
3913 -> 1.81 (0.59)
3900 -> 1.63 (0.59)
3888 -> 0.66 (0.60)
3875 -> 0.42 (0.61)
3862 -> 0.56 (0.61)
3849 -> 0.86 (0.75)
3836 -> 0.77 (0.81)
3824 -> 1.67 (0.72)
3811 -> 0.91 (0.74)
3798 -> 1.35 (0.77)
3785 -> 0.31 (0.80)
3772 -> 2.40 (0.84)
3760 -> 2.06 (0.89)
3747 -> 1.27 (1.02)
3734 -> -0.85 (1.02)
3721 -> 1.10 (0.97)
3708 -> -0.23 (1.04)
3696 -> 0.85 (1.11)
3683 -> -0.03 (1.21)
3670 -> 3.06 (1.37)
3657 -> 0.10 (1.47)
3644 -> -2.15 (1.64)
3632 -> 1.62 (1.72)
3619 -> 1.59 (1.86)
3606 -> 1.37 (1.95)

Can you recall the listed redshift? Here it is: 0.29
